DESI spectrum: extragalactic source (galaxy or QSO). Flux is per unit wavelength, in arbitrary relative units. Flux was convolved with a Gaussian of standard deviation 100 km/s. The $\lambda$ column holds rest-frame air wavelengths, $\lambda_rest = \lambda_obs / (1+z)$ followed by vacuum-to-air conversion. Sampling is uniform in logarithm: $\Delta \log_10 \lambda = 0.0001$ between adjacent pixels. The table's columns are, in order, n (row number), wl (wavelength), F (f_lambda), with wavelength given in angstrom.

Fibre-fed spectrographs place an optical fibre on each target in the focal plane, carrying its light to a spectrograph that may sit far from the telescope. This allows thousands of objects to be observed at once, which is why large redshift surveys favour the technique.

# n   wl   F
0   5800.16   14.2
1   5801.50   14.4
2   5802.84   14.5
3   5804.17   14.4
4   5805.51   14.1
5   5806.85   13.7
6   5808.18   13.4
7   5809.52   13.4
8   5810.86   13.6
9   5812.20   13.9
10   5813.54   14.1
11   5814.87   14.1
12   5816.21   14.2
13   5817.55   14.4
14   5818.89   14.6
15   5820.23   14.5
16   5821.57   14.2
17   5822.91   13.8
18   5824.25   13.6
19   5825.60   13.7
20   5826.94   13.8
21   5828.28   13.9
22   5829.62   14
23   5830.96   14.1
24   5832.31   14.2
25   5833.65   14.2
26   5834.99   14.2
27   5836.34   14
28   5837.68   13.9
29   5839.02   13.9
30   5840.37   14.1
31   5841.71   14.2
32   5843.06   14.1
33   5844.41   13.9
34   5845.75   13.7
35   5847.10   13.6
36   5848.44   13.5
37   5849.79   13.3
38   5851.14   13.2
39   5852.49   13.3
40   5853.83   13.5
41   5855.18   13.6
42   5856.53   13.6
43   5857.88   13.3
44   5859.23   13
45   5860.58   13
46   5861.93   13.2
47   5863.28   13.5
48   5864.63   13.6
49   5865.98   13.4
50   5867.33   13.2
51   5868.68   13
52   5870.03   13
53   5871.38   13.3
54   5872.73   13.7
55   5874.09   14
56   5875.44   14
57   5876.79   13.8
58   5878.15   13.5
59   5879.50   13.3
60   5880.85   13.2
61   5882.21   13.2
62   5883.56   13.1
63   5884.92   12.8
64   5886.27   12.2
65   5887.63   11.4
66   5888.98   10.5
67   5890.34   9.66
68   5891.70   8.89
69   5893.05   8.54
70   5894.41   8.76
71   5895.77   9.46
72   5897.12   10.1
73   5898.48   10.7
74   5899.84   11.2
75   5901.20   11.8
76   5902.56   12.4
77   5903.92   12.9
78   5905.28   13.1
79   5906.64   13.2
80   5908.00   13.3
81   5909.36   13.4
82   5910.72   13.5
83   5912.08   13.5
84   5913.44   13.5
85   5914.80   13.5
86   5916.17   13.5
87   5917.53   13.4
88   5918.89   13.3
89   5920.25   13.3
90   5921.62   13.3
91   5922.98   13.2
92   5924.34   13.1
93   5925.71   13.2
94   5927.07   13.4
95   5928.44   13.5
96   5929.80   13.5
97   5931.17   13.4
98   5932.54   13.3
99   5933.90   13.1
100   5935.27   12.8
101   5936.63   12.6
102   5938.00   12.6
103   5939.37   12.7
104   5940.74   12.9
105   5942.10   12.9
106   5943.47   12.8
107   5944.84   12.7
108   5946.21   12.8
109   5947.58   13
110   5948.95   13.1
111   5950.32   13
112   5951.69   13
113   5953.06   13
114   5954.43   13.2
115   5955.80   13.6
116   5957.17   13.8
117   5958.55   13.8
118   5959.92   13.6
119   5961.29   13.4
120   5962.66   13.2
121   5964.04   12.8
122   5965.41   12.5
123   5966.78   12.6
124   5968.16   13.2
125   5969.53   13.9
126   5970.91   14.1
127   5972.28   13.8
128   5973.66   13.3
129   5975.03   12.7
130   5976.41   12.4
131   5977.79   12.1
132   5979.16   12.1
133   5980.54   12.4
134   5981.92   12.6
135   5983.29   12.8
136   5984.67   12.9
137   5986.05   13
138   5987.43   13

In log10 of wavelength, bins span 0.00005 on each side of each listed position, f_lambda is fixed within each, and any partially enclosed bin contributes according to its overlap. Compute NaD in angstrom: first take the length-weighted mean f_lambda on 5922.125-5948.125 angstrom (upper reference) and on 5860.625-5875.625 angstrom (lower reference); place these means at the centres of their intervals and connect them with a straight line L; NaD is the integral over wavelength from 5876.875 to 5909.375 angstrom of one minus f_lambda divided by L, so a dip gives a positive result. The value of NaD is 3.85 angstrom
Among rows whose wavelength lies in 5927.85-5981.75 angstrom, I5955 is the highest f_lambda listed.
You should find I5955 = 14.1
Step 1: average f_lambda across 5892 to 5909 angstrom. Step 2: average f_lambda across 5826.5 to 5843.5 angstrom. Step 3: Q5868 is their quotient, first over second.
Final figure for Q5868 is 0.8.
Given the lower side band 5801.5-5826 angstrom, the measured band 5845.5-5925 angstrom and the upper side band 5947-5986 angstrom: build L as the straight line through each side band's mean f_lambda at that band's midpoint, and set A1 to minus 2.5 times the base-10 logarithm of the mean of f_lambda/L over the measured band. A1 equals 0.07 mag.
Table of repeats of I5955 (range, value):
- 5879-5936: 13.5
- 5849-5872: 13.6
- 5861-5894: 14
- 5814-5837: 14.6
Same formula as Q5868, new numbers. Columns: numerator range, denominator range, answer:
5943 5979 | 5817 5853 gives 0.94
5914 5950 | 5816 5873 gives 0.96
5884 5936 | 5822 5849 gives 0.88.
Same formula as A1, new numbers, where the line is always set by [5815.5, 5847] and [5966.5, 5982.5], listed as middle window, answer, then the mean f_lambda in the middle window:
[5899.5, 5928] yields 0.02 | 13.1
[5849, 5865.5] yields 0.04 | 13.3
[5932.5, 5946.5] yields 0.03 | 12.8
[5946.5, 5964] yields -0.02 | 13.3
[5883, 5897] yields 0.28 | 10.5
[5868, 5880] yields 0.02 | 13.5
